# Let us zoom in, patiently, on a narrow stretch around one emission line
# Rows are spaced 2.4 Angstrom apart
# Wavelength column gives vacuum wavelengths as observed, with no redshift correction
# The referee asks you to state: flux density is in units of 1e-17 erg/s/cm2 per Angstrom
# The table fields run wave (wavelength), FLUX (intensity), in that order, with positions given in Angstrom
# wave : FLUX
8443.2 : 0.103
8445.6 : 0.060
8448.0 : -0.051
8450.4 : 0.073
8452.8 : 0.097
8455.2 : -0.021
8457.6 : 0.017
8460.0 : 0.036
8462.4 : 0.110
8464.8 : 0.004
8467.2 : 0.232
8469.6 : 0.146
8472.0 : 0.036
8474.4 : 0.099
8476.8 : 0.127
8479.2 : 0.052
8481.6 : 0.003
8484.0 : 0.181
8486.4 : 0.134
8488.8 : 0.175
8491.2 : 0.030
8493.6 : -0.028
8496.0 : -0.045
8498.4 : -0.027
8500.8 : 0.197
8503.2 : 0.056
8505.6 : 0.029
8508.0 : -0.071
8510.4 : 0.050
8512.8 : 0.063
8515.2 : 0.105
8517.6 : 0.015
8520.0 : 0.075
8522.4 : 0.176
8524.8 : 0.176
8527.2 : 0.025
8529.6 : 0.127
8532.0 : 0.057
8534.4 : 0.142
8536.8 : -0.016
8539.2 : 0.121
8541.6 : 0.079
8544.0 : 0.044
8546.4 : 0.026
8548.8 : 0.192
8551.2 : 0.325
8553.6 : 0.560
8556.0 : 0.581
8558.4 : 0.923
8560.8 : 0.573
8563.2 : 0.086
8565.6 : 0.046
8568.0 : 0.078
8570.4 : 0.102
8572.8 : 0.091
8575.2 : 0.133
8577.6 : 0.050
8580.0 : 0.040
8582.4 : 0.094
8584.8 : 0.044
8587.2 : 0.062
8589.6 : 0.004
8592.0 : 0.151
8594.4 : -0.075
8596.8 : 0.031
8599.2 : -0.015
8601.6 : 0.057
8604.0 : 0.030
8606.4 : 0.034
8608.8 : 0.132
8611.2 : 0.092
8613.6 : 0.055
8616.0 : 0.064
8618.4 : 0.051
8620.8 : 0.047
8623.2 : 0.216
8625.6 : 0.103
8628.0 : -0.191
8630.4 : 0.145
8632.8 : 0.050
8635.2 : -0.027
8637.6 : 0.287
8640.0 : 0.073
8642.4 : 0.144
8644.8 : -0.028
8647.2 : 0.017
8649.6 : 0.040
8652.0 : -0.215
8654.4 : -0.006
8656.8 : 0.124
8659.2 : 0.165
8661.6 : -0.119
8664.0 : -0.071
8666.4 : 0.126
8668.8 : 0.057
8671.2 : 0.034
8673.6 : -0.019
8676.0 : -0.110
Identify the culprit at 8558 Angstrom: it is [O II]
